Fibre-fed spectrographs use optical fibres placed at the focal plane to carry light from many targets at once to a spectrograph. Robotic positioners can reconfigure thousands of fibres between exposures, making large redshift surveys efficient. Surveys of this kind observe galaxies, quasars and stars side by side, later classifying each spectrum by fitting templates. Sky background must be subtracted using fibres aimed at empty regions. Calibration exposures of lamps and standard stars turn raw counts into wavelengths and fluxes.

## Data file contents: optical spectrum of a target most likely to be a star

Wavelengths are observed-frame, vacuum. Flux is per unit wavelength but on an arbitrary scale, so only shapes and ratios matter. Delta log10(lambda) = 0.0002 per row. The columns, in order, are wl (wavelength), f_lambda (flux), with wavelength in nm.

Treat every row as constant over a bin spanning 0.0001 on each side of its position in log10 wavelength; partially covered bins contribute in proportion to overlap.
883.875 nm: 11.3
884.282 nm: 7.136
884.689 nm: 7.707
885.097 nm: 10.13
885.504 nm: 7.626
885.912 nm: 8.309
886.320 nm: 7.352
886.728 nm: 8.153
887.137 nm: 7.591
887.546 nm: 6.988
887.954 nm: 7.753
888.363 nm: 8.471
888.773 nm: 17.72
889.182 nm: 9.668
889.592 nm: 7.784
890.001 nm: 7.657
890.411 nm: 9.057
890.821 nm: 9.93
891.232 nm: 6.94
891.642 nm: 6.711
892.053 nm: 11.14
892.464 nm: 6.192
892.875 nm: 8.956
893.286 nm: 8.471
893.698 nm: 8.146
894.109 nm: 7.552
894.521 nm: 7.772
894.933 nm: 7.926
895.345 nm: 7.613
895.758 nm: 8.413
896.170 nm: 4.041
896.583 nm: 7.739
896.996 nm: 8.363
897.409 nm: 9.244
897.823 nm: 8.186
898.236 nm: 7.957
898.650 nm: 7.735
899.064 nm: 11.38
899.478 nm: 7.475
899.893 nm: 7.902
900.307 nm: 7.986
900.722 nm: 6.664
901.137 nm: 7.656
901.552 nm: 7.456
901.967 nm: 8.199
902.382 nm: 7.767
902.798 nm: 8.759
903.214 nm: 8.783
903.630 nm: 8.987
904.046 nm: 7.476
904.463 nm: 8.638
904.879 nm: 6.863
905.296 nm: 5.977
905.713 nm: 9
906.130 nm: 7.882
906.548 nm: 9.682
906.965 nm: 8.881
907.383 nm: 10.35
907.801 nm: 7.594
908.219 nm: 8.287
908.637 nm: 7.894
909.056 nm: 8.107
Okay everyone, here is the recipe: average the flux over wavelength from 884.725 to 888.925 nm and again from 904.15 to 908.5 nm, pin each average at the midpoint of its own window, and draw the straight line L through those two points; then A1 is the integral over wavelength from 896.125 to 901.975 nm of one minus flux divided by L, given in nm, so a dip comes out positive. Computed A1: 0.370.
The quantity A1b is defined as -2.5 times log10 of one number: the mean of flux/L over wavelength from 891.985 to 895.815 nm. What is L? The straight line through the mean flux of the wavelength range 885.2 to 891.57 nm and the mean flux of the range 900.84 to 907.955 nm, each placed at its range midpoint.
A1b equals 0.06 mag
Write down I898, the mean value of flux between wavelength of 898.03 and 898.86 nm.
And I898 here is 7.86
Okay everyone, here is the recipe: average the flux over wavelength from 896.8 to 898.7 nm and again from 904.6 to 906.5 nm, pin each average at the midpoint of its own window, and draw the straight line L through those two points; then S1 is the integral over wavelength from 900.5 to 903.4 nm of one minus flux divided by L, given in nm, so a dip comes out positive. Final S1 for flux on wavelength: 0.03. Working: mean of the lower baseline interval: 8.34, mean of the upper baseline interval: 7.67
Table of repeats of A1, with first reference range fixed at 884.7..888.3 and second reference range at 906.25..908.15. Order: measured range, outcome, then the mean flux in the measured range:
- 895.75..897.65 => 0.23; 7.48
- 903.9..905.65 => 0.30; 7.38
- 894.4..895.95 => 0.09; 7.93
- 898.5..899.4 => -0.08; 9.38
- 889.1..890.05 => -0.02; 8.32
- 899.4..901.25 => 0.24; 7.53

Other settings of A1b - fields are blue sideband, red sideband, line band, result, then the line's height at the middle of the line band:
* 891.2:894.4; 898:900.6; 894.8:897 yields 0.14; 8.2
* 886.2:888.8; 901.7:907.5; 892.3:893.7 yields 0.07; 8.53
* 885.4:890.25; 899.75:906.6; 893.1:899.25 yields 0.04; 8.33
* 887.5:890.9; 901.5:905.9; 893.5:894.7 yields 0.15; 9.03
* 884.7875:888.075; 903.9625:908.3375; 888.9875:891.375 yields -0.07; 8.04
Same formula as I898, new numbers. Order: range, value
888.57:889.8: 11.7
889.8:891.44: 8.39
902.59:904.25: 8.5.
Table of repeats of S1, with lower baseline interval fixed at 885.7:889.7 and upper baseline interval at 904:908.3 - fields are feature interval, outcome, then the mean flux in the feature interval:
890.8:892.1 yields 0.096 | 8.2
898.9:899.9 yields -0.056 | 9.01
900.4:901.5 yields 0.154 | 7.29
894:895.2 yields 0.133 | 7.76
